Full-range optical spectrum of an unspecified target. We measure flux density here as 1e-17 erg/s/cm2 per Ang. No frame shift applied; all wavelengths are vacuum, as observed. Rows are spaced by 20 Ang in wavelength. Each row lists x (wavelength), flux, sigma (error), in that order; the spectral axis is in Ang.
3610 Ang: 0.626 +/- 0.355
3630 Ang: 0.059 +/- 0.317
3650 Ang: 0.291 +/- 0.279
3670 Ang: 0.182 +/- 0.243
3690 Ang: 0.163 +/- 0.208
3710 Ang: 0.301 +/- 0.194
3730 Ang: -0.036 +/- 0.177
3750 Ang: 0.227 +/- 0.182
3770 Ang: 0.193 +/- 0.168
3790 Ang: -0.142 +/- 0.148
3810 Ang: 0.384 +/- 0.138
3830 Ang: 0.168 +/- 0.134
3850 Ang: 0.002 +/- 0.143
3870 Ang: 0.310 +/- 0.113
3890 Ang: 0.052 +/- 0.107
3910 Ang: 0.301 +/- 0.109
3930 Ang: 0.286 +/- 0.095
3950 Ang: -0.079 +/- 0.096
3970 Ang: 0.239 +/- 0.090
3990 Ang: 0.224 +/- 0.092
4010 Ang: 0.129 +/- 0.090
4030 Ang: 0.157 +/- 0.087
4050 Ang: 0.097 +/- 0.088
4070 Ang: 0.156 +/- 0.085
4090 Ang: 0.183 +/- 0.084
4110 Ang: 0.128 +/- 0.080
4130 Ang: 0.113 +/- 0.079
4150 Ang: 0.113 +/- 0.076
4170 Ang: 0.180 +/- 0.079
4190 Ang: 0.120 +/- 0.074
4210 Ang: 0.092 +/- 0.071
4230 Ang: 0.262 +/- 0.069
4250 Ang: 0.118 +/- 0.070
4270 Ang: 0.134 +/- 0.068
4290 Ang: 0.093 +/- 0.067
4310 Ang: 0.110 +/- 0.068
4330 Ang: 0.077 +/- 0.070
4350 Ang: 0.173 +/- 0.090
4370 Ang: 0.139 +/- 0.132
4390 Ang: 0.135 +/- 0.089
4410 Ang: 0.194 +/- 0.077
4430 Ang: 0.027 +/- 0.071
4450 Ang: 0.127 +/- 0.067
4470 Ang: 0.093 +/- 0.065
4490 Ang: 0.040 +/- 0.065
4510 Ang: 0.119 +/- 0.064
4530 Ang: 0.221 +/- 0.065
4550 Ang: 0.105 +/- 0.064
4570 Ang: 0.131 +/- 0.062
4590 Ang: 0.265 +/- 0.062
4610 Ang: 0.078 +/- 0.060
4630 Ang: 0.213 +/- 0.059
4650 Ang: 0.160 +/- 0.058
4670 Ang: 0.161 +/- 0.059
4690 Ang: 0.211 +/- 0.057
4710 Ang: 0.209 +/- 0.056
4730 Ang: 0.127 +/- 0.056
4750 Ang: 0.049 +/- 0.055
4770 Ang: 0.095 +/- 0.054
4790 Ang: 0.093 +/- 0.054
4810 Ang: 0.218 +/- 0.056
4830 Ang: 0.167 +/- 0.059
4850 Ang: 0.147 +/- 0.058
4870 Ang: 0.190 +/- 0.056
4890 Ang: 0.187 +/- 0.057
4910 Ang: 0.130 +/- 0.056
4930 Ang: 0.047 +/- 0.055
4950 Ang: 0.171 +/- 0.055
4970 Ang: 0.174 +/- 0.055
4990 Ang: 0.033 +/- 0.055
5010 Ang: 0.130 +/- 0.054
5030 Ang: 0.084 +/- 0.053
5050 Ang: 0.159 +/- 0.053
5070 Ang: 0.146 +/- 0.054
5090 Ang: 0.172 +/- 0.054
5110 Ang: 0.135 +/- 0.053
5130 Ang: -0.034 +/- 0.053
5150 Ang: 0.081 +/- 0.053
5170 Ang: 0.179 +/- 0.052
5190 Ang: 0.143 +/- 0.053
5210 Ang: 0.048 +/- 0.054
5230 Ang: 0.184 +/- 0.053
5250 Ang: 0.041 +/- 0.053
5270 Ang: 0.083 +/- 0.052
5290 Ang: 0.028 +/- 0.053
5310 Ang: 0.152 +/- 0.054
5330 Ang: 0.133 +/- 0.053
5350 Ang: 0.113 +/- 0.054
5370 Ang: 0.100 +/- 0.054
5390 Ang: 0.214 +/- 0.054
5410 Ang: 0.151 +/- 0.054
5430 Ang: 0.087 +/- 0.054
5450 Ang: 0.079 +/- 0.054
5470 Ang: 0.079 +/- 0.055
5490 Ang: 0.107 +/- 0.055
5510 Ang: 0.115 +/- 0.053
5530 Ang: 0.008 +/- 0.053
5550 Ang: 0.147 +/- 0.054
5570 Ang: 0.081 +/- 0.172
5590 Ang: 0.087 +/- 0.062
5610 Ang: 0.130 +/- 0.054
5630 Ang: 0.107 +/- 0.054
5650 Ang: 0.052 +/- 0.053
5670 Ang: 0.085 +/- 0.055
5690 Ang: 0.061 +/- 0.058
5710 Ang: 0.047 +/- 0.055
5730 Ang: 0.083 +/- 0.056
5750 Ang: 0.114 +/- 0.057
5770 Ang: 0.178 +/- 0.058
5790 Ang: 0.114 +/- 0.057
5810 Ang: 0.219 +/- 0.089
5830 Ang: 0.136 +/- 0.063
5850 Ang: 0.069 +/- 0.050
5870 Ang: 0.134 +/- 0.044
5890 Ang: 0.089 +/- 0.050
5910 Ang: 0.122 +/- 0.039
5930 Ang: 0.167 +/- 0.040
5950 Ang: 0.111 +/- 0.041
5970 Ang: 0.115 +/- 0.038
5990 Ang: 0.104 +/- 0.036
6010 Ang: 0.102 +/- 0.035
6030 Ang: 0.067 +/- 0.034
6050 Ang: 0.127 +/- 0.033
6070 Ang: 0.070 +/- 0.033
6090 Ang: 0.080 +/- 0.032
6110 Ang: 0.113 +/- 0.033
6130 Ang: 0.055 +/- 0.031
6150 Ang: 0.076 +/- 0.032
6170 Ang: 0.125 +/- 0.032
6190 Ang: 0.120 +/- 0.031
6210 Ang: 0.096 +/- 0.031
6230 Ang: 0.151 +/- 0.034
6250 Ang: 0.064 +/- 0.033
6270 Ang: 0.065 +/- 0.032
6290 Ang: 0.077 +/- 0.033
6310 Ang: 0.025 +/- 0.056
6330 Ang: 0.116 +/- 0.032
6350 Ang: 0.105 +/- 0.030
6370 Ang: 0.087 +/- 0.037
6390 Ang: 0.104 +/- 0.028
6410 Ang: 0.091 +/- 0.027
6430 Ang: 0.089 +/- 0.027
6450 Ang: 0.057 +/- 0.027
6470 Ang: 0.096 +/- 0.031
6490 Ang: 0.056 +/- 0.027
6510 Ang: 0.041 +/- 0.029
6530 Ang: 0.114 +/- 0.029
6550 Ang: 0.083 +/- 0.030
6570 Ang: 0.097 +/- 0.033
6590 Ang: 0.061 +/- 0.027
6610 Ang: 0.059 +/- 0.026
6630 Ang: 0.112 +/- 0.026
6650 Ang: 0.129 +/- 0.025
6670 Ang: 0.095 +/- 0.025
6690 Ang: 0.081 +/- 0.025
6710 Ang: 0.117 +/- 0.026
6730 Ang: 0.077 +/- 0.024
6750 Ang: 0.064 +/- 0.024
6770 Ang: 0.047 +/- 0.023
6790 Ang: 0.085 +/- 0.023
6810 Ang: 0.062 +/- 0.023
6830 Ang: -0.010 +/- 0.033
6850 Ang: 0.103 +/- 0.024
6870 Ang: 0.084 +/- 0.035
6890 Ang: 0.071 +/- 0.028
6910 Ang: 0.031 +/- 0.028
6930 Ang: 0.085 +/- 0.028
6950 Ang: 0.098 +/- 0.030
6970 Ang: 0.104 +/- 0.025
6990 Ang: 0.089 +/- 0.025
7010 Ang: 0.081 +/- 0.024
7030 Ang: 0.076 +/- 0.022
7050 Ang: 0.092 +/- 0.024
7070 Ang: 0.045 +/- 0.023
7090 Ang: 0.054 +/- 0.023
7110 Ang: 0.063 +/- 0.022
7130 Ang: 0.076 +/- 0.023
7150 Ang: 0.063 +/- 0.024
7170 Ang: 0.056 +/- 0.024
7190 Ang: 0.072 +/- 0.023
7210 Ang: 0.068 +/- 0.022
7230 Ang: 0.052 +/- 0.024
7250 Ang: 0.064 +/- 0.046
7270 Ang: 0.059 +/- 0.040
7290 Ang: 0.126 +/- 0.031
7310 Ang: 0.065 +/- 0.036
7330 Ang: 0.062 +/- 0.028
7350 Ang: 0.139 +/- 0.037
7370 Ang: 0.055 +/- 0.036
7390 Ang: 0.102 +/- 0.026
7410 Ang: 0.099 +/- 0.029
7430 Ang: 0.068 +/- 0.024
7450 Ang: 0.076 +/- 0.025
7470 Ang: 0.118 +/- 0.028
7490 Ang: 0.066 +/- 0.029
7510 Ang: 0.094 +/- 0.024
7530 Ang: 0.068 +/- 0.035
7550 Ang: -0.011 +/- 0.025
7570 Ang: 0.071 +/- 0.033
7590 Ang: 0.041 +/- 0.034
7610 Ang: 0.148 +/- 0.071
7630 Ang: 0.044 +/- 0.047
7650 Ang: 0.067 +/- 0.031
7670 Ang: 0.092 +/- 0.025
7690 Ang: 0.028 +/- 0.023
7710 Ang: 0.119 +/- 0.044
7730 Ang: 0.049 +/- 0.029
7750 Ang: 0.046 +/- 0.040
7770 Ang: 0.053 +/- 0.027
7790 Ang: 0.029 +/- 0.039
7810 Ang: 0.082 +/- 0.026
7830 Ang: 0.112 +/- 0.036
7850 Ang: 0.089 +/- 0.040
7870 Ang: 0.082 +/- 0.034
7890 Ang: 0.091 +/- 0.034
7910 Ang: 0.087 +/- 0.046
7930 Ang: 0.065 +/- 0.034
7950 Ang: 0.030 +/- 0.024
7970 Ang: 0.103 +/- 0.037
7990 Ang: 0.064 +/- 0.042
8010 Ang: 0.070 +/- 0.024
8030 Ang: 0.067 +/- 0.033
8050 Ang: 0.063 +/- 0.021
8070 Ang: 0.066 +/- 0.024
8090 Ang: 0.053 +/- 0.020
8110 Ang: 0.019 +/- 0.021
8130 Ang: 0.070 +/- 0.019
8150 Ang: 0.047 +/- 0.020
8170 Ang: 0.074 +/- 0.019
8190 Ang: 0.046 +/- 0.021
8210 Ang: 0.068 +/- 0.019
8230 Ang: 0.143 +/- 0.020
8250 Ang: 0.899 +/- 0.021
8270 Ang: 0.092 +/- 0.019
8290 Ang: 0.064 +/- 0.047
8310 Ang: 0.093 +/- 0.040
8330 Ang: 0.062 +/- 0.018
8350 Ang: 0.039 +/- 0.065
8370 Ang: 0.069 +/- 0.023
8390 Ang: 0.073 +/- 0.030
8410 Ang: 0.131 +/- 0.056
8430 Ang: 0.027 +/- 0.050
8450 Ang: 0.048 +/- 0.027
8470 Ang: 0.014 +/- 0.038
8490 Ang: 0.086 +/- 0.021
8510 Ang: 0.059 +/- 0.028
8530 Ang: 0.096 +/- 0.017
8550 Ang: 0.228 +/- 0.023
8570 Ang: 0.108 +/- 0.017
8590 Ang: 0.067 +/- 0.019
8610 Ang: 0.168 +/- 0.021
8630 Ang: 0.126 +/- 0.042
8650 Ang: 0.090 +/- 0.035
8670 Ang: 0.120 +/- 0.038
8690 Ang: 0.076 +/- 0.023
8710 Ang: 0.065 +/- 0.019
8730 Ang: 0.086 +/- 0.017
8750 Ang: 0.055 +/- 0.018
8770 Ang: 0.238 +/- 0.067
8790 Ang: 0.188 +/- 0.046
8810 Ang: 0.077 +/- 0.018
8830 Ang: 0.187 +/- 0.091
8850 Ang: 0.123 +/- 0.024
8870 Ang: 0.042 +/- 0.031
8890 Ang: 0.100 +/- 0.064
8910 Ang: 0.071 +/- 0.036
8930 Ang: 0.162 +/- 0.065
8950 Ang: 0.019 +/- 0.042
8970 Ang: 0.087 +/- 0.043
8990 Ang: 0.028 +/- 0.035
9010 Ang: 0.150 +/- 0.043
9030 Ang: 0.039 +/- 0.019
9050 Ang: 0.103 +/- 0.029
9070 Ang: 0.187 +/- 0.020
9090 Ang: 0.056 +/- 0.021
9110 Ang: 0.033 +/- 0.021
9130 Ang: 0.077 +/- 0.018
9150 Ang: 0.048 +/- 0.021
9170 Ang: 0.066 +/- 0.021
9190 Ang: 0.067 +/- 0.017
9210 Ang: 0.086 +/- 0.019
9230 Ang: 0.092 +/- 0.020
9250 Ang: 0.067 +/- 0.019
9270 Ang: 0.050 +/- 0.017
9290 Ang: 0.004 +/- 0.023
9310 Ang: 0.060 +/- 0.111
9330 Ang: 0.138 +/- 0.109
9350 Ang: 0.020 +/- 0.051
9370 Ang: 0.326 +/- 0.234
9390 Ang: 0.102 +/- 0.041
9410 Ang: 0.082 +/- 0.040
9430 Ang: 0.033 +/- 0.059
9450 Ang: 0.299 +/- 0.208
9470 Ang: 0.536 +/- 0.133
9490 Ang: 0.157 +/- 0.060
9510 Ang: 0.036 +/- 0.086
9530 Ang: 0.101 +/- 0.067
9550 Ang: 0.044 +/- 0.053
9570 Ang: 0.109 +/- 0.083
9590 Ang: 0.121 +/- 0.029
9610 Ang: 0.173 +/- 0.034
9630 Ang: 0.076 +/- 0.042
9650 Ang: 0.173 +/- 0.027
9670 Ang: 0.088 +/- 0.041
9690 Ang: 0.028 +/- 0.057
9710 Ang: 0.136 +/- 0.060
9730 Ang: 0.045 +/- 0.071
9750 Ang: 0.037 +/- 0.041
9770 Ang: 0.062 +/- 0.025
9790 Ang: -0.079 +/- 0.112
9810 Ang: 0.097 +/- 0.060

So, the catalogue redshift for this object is 1.21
